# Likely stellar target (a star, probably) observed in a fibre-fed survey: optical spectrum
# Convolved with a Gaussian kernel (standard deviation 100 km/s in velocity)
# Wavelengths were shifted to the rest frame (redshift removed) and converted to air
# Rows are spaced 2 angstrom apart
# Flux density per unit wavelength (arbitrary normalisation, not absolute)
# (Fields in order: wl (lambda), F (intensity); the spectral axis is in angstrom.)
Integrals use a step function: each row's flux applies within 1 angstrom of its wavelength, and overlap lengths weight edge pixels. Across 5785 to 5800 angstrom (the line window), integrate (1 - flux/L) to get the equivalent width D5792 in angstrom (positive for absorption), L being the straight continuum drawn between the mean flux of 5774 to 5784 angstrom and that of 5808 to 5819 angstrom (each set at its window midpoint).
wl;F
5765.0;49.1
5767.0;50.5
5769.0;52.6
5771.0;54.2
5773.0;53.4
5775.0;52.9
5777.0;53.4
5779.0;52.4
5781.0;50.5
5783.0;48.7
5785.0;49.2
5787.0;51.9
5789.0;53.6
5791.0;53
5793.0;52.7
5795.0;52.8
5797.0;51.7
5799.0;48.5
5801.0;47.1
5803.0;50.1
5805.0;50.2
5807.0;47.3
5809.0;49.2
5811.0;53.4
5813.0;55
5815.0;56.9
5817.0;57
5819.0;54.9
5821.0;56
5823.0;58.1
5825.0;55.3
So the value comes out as 0.2 angstrom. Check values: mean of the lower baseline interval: 51.6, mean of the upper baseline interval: 54.4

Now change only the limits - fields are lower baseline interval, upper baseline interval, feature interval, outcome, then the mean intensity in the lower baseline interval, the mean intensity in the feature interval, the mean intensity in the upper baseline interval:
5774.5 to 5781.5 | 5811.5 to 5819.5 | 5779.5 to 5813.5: 2.04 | 52.4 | 50.8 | 55.9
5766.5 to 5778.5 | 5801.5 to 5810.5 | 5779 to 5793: 0.03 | 52.9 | 51.4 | 49.3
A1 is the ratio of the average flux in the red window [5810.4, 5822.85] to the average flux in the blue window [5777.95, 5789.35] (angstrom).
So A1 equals 1.1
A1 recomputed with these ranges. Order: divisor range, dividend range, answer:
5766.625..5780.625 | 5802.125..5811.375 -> 0.94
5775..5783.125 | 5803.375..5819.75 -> 1.02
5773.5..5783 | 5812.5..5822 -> 1.08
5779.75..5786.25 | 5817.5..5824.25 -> 1.13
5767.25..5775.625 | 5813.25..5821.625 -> 1.06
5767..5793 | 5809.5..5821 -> 1.06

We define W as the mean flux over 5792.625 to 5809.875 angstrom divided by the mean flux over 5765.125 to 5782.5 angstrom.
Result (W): 0.96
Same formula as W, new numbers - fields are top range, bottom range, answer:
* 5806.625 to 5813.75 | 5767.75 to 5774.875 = 0.97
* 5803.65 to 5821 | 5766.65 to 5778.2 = 1.00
